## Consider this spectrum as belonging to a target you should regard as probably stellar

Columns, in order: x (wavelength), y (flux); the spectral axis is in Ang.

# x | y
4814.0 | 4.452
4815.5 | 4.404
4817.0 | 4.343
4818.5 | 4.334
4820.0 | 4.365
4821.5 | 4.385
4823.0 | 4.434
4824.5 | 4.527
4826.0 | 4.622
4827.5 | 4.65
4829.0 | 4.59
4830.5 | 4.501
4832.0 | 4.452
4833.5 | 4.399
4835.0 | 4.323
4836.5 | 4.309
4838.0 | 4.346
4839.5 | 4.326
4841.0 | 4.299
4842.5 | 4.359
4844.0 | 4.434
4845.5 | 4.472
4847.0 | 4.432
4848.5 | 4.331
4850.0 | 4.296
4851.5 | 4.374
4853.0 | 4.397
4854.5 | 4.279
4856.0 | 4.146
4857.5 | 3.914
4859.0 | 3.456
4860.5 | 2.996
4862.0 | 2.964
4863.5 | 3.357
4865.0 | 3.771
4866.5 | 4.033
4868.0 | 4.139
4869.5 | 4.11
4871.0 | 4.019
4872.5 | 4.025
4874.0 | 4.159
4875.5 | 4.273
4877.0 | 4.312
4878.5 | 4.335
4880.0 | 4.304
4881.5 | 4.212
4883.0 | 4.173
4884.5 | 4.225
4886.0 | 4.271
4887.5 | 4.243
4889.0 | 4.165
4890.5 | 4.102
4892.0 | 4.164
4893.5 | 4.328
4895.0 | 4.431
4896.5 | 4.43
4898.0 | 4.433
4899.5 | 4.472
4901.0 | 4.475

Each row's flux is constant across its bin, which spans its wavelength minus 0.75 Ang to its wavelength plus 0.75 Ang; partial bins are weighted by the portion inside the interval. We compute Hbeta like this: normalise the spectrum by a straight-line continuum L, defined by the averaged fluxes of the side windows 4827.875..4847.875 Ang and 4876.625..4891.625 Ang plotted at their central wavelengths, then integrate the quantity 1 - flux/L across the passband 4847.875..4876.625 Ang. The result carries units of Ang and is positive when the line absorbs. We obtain 2.4 Ang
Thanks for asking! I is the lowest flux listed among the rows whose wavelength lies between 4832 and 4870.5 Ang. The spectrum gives 2.964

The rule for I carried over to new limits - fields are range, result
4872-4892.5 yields 4.025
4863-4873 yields 3.357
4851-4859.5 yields 3.456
